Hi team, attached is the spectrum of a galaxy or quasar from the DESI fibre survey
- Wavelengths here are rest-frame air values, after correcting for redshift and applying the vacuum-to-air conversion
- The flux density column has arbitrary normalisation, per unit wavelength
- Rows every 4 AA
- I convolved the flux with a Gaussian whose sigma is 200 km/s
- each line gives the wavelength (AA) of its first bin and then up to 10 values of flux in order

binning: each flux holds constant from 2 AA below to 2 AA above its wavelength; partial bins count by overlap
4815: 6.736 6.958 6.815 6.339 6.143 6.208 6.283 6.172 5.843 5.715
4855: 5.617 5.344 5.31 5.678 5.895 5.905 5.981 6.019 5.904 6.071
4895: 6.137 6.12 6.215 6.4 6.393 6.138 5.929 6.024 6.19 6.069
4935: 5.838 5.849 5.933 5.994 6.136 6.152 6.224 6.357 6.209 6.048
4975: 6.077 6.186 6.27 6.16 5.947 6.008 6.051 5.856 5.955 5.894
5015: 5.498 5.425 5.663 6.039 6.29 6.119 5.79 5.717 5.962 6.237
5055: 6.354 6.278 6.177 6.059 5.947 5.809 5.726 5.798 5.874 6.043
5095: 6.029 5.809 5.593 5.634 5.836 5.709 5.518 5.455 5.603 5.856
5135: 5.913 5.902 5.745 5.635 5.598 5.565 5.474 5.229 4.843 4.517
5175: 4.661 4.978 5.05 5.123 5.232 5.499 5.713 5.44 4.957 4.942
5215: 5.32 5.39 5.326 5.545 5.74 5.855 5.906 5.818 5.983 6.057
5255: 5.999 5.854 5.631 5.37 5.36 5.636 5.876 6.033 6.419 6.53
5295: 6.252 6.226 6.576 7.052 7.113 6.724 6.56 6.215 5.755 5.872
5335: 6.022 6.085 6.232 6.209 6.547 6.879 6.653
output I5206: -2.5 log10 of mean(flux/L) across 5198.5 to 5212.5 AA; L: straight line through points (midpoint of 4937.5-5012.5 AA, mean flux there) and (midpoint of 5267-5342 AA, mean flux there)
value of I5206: 0.18 mag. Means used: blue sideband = 6.07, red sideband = 6.22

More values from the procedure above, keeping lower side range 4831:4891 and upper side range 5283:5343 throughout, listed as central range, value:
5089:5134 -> 0.07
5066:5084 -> 0.04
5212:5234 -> 0.15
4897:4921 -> -0.05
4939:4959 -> -0.02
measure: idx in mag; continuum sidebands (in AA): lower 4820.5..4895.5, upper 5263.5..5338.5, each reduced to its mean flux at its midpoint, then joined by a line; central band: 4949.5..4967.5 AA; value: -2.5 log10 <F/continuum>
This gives -0.035 mag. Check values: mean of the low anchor 5.97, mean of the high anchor 6.19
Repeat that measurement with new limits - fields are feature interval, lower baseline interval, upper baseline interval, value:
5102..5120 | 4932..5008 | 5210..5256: 0.03 mag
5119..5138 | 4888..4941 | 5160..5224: -0.07 mag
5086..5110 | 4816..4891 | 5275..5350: 0.06 mag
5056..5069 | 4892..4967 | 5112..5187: -0.09 mag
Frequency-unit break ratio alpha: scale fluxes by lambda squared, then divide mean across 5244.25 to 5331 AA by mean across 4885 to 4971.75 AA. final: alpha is 1.16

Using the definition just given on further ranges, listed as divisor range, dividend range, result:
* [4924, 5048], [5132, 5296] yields 1.01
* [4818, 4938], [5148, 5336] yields 1.09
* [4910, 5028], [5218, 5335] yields 1.13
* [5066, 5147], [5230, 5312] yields 1.12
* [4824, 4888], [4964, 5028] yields 1.07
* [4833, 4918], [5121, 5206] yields 1.01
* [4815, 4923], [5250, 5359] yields 1.21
